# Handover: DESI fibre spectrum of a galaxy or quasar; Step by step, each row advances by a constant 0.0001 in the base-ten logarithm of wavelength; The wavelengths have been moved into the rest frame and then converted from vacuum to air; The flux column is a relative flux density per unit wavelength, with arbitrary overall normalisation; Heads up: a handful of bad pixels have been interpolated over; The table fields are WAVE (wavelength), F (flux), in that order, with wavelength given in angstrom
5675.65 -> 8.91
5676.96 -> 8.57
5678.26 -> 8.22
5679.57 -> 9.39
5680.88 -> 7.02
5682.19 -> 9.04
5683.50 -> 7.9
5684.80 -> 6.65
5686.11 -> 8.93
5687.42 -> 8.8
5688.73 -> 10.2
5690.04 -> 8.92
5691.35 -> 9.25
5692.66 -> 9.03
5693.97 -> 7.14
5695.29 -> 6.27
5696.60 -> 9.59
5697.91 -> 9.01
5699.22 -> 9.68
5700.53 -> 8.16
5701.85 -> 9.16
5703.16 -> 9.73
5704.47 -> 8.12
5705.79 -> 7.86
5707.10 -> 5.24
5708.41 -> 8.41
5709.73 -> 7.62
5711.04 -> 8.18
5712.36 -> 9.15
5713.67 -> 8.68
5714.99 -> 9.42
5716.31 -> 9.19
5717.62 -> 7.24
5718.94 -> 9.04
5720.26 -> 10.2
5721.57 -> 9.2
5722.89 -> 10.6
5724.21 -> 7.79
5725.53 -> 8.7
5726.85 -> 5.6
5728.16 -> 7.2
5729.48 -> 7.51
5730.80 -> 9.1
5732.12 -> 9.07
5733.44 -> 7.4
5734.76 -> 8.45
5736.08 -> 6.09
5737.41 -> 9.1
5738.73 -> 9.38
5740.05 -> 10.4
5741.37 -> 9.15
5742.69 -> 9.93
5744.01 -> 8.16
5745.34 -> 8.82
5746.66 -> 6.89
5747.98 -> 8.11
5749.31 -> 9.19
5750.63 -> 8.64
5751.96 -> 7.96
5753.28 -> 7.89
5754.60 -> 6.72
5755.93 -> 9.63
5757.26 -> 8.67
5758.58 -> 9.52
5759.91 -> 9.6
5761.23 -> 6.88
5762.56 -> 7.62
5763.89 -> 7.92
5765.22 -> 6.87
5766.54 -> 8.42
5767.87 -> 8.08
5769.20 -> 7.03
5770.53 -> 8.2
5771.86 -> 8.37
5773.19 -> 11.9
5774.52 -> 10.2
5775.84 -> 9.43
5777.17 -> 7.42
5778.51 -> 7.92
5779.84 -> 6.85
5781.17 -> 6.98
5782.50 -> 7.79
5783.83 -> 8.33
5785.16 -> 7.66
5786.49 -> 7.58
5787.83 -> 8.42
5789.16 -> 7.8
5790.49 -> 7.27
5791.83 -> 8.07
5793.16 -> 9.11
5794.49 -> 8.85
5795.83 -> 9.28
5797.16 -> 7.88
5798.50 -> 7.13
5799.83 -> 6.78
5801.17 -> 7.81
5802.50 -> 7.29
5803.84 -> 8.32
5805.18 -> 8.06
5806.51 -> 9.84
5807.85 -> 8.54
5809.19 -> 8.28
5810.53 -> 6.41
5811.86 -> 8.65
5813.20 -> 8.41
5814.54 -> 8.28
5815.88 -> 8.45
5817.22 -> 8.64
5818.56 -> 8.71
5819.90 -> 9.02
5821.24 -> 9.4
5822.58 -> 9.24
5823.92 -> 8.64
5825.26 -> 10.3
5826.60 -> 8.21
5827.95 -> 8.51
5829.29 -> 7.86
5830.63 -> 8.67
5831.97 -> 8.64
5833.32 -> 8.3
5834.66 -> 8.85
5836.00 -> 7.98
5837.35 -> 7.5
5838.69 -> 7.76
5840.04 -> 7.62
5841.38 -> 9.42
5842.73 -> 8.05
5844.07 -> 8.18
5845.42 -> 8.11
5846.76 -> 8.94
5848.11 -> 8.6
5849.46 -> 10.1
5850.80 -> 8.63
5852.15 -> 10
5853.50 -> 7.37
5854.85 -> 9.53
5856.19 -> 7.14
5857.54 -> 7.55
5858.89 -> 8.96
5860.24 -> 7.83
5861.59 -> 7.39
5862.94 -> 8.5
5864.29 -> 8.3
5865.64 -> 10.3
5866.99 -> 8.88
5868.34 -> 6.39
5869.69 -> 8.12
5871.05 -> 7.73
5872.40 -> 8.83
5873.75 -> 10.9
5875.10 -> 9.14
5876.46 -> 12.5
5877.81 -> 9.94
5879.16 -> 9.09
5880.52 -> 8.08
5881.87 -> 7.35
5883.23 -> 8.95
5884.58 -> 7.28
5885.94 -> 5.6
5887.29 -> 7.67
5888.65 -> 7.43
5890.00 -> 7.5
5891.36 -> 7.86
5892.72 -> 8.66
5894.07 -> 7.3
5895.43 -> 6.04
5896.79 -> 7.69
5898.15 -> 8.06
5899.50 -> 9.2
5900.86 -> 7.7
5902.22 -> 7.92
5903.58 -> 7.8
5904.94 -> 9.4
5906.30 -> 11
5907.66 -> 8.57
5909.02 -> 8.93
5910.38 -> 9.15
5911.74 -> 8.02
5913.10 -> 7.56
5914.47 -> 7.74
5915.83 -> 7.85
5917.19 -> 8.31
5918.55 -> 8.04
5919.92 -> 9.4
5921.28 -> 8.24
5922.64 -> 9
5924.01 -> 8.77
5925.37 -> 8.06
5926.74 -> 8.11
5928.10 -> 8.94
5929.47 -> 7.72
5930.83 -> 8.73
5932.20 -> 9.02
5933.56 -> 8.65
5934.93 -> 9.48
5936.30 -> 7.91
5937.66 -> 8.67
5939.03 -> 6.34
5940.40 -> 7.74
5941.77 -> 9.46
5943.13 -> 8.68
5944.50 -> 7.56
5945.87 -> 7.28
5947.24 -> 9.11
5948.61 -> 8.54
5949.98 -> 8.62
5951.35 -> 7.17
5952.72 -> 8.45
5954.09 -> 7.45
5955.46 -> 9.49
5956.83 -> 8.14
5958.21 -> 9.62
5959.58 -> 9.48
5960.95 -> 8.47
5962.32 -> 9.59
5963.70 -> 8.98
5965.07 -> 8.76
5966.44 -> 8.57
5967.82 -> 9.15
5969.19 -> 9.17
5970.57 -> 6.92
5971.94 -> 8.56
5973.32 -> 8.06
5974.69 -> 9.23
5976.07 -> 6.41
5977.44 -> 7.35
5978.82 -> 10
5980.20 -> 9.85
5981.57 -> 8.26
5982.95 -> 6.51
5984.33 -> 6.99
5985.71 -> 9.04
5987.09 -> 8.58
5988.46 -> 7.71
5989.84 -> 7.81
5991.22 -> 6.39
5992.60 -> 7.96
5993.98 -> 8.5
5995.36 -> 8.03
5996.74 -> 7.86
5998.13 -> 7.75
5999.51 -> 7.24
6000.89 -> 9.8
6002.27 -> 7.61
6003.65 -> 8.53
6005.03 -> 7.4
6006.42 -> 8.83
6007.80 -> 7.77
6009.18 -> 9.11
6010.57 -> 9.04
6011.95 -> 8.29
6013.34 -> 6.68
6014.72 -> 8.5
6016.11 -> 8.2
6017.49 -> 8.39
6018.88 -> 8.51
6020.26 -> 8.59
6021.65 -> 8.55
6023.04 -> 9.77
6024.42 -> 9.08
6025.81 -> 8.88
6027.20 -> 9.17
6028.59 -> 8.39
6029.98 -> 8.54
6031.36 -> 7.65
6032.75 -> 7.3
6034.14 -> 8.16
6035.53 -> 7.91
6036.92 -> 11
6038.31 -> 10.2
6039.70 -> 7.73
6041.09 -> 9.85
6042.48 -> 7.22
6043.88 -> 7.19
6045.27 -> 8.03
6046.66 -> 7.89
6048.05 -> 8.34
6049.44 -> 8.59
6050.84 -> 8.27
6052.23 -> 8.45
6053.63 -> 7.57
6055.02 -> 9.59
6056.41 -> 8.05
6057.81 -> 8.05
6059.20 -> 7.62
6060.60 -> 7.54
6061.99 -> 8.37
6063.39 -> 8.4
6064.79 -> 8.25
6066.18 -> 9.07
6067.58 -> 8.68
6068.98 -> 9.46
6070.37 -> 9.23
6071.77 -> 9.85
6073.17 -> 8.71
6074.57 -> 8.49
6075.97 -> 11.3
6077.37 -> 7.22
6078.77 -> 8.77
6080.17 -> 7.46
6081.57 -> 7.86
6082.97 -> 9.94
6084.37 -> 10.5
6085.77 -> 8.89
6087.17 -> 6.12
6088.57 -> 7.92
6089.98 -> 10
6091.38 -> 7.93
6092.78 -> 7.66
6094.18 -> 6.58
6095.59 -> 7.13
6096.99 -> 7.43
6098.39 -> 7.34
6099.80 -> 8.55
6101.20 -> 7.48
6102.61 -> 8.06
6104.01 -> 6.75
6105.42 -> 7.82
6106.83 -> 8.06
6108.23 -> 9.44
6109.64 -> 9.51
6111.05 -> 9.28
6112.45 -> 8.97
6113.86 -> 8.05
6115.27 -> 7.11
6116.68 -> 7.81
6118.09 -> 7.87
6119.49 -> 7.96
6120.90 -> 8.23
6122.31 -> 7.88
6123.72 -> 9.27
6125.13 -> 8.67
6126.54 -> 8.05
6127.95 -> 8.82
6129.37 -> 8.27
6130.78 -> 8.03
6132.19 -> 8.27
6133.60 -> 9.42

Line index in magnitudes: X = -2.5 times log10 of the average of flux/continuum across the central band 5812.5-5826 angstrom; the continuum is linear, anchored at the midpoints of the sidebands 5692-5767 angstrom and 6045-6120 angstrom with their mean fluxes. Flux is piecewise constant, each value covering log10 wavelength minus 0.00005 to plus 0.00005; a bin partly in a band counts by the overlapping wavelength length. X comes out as -0.07 mag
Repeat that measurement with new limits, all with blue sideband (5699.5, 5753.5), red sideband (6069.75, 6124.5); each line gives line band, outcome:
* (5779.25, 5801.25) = 0.075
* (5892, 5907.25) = 0.017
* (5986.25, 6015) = 0.038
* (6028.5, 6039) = -0.041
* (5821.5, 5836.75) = -0.033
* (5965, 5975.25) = -0.022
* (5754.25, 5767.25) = 0.028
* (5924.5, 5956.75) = 0.007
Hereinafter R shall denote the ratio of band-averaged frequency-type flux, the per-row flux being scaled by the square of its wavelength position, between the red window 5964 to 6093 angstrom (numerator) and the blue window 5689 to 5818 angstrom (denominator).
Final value 1.1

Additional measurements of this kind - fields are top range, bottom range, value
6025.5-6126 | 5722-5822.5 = 1.12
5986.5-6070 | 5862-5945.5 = 1.04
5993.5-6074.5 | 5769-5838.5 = 1.09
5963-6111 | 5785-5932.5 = 1.06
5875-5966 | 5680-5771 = 1.07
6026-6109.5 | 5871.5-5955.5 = 1.05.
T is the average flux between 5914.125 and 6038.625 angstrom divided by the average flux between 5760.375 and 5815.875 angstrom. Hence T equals 1.03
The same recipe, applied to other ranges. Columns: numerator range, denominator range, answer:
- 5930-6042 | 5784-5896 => 1.01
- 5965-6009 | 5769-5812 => 1.00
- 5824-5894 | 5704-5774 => 1.01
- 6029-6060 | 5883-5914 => 1.04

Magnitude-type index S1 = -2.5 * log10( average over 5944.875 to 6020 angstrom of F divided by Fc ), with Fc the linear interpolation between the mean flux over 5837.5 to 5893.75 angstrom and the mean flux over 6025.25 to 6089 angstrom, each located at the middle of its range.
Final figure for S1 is 0.02 mag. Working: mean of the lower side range 8.43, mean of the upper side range 8.52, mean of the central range 8.29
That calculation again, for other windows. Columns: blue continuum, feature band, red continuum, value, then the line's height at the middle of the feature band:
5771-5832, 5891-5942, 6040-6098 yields 0.00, 8.37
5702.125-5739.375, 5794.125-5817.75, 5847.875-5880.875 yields 0.06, 8.61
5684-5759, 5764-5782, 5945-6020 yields 0.02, 8.44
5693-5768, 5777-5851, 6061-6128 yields 0.01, 8.38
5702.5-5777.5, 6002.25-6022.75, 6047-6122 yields 0.00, 8.35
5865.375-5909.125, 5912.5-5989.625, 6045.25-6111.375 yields 0.00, 8.38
